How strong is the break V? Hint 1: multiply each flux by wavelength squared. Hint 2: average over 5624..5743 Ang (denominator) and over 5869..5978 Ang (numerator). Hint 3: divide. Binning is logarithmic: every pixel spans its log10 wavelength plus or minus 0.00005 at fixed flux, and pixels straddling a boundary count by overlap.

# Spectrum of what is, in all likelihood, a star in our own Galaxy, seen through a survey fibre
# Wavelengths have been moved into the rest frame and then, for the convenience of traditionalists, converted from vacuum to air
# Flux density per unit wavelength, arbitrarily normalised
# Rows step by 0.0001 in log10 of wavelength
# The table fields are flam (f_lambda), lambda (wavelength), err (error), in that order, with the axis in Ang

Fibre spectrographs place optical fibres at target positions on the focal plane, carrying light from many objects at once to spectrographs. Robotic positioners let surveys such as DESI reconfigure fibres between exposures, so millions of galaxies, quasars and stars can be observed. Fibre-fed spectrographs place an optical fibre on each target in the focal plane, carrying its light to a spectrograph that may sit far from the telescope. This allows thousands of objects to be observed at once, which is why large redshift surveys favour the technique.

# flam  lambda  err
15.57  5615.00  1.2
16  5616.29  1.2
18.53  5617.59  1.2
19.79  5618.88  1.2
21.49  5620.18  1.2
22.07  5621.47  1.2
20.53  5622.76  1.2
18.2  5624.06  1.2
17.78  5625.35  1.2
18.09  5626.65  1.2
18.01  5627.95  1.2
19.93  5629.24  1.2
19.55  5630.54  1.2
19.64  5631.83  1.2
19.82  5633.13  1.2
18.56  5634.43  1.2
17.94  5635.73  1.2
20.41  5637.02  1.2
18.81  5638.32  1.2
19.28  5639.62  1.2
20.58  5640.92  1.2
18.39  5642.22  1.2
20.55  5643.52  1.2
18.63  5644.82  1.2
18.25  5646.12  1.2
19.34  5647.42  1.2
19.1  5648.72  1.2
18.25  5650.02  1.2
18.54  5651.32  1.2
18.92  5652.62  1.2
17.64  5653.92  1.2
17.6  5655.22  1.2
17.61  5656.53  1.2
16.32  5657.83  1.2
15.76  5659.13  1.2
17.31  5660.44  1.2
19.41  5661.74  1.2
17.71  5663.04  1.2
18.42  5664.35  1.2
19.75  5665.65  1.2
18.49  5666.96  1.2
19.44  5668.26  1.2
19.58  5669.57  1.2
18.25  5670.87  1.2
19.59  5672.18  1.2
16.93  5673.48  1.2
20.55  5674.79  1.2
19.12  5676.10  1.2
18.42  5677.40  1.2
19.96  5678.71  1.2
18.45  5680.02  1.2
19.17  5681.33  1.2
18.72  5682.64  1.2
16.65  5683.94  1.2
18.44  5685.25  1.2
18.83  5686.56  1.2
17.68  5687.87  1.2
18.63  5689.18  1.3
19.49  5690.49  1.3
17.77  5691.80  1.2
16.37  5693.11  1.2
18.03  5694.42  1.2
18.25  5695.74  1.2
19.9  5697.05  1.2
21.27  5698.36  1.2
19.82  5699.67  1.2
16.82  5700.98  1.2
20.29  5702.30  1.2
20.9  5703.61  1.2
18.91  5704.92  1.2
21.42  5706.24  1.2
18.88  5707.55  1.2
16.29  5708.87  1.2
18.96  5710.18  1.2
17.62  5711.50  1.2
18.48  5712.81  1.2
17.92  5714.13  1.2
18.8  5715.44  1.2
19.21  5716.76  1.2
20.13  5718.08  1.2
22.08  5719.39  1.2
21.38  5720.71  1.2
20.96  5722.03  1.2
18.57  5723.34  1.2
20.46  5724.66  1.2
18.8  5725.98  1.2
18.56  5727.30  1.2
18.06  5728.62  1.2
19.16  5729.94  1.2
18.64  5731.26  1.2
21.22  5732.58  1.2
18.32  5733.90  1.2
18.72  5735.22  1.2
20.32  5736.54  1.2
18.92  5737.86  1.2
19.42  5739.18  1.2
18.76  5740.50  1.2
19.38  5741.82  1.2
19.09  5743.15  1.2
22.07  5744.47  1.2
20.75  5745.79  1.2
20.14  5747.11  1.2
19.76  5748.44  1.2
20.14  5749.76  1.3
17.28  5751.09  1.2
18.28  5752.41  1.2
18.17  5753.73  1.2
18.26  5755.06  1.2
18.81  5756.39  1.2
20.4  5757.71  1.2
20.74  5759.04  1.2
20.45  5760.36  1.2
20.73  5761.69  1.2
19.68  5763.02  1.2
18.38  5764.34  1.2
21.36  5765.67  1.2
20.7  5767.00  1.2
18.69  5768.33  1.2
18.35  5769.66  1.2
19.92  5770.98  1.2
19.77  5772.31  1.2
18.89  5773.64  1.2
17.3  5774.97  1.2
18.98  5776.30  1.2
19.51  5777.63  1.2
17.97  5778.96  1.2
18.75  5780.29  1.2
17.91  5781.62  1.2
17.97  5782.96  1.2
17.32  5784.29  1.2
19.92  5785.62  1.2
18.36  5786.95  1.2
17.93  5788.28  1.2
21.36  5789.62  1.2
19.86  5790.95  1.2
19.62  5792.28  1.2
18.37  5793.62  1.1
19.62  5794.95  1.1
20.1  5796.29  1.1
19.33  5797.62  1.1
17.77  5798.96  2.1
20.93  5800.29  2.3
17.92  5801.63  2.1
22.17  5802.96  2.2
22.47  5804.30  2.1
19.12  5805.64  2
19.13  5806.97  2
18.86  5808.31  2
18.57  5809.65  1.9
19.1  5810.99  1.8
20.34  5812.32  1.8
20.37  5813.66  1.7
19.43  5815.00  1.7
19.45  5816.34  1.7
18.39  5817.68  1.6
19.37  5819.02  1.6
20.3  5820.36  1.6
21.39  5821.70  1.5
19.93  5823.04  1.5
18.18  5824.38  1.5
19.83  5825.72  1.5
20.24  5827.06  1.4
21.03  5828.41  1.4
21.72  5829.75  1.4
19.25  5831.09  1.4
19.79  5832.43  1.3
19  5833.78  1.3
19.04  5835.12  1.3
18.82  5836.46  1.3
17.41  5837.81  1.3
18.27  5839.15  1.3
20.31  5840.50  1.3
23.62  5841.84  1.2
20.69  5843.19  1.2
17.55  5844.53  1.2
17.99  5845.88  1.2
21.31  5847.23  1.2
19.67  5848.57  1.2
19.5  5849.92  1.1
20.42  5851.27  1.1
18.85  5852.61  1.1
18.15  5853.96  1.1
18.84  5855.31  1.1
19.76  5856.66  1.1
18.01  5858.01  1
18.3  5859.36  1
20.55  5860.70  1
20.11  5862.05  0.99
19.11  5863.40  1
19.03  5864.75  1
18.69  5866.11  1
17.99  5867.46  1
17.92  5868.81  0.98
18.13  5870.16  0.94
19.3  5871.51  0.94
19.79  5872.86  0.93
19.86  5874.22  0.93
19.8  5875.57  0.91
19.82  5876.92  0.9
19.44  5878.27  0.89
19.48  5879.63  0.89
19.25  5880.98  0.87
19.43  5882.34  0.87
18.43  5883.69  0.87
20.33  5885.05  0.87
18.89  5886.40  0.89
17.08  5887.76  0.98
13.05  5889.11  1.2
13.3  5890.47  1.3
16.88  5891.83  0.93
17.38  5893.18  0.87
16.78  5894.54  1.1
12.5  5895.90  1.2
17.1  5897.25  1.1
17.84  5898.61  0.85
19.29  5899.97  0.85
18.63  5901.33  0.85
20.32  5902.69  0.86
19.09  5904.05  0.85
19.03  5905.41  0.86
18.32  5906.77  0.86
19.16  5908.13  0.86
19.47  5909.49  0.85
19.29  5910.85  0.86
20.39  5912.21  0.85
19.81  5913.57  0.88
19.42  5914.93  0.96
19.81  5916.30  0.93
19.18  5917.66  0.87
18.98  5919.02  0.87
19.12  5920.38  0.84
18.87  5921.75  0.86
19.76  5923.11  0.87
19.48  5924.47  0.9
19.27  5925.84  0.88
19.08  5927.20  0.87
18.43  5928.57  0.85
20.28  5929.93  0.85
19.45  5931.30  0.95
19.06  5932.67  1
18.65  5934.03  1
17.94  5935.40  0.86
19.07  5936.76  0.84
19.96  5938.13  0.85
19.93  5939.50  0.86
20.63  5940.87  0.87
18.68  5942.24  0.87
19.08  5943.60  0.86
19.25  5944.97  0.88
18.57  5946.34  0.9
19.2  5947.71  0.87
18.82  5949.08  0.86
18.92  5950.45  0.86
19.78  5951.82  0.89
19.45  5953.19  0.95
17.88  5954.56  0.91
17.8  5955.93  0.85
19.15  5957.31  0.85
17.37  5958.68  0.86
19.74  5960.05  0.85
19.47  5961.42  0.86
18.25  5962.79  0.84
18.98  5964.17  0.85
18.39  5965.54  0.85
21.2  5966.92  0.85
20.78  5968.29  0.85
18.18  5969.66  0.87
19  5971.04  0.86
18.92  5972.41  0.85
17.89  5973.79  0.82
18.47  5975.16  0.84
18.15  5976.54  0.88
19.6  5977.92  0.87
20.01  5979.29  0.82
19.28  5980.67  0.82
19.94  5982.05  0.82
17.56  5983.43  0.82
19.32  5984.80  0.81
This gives 1.08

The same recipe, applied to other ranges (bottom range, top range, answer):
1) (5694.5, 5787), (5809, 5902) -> 1.02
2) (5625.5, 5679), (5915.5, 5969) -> 1.13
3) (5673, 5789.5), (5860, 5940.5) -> 1.04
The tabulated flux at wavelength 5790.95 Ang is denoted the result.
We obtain 19.86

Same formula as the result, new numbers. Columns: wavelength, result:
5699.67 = 19.82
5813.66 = 20.37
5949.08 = 18.82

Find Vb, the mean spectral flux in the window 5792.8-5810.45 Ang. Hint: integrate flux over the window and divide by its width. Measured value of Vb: 19.6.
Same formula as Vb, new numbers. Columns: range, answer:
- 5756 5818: 19.4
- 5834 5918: 18.8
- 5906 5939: 19.3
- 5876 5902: 17.6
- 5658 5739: 18.9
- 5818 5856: 19.6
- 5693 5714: 18.9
